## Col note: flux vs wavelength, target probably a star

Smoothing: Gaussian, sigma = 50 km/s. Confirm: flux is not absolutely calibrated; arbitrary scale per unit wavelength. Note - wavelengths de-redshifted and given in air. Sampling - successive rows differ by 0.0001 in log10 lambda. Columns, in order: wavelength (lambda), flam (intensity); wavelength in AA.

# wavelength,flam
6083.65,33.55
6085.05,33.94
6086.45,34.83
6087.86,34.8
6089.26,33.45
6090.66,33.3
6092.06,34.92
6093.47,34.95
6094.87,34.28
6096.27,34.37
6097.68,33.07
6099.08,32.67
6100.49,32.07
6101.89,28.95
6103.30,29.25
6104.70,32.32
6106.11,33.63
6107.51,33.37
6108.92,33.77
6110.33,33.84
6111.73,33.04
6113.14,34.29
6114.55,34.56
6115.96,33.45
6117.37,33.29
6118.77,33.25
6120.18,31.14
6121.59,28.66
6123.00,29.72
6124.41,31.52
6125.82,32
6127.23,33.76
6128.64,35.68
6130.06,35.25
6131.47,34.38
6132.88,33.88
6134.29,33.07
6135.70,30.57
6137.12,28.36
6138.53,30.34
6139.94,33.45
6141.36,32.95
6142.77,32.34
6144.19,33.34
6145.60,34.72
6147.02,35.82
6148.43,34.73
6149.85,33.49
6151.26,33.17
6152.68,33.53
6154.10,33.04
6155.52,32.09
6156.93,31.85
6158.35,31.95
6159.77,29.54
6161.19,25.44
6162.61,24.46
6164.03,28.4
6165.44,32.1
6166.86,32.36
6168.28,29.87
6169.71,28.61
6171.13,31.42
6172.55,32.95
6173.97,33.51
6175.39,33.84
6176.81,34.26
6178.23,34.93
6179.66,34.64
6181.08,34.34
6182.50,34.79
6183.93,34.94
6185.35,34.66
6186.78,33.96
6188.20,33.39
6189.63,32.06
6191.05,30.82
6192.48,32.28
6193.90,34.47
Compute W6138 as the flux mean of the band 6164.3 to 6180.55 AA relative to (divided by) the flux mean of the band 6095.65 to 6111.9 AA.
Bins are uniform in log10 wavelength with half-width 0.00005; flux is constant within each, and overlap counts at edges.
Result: 1.0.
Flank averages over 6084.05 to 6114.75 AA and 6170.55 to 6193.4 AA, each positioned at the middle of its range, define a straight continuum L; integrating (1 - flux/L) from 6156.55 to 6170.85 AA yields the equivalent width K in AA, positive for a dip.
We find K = 1.7 AA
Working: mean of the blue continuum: 33.3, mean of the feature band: 29.4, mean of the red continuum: 33.6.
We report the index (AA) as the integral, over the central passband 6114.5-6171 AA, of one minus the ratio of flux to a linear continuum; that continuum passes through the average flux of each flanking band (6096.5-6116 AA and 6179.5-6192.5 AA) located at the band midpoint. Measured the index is 2.0 AA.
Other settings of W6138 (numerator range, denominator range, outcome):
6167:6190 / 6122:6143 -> 1.03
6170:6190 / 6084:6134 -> 1.02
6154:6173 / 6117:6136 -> 0.92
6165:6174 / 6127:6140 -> 0.96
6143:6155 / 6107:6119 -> 1.01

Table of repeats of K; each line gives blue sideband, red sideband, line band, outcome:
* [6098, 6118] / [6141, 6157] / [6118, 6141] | 0.7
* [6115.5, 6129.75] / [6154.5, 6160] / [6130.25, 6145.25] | -0.2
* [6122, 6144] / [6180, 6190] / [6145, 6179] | 1.5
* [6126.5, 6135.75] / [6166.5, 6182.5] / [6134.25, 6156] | 0.5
